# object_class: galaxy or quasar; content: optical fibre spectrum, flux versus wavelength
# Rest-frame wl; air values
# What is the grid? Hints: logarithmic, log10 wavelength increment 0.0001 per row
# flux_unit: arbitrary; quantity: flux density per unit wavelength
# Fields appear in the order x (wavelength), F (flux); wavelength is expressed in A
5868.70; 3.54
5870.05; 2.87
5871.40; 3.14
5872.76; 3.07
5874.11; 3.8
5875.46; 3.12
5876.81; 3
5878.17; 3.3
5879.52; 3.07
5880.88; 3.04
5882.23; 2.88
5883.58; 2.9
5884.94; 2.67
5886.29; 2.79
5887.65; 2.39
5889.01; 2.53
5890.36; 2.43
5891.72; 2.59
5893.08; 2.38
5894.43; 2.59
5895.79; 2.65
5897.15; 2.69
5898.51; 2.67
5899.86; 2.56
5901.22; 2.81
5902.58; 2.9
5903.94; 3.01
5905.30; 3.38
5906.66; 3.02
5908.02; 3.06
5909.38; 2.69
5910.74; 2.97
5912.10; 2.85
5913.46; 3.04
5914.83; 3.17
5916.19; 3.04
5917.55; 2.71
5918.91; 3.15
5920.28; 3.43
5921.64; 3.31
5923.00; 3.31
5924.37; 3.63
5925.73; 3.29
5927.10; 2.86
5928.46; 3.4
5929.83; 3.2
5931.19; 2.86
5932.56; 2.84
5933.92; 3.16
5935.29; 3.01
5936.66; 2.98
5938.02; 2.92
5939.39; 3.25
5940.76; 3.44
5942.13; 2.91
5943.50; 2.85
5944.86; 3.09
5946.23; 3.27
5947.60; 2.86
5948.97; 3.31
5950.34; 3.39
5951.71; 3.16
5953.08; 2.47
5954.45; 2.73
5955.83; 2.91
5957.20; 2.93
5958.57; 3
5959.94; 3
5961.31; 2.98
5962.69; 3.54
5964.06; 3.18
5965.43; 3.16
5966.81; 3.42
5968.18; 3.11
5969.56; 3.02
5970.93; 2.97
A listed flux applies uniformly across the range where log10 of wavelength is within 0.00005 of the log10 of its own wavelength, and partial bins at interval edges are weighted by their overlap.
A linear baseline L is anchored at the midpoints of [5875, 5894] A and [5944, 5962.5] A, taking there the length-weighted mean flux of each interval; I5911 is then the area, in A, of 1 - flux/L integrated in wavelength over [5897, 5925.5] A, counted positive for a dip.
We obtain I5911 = -1.5 A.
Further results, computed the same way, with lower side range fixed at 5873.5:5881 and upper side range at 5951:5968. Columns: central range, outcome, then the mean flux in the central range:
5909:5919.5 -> 0.6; 2.96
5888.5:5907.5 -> 2.7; 2.73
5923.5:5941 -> -0.2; 3.14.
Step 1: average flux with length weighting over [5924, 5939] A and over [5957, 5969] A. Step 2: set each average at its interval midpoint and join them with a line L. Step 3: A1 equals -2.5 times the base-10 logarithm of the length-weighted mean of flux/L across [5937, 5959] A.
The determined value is 0.03 mag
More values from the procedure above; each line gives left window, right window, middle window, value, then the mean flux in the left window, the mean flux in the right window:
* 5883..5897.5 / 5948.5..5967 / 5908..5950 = -0.08 mag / 2.6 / 3.07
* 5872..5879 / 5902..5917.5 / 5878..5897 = 0.17 mag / 3.25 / 3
